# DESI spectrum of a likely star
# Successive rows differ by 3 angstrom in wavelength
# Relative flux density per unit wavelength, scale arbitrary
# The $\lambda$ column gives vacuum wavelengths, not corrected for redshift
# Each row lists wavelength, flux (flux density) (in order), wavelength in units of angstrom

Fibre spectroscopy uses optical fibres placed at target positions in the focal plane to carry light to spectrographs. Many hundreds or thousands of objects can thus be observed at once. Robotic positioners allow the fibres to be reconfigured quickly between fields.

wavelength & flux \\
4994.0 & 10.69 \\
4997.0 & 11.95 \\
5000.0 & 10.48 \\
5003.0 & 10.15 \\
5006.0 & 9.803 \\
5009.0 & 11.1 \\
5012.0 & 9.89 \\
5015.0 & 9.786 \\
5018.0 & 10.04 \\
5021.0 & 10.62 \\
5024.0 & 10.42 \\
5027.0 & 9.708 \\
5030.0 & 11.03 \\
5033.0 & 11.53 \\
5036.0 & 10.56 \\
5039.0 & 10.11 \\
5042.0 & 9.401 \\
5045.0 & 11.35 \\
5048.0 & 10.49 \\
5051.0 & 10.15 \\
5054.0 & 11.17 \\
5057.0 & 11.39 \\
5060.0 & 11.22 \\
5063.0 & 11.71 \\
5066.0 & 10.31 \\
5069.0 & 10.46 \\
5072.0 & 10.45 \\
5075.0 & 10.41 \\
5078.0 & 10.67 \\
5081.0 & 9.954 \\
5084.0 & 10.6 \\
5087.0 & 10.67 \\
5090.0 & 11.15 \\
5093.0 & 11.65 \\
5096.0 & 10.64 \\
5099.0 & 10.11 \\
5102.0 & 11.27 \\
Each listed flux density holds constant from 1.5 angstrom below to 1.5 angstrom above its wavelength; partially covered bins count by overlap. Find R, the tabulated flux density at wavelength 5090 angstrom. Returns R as 11.15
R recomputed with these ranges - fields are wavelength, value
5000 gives 10.48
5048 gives 10.49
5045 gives 11.35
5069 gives 10.46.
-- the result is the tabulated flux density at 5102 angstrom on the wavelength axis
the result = 11.27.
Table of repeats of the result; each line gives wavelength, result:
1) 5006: 9.803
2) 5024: 10.42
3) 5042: 9.401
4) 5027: 9.708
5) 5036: 10.56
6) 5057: 11.39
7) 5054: 11.17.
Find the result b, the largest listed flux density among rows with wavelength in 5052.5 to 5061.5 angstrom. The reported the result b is 11.39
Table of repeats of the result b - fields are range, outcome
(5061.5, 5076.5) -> 11.71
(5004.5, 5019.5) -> 11.1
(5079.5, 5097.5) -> 11.65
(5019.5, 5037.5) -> 11.53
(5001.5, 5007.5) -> 10.15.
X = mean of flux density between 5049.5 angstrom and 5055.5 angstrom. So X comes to 10.7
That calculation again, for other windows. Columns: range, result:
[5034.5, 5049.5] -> 10.4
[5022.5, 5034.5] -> 10.7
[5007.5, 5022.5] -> 10.3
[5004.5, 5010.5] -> 10.5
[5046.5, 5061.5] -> 10.9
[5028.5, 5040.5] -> 10.8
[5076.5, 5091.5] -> 10.6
